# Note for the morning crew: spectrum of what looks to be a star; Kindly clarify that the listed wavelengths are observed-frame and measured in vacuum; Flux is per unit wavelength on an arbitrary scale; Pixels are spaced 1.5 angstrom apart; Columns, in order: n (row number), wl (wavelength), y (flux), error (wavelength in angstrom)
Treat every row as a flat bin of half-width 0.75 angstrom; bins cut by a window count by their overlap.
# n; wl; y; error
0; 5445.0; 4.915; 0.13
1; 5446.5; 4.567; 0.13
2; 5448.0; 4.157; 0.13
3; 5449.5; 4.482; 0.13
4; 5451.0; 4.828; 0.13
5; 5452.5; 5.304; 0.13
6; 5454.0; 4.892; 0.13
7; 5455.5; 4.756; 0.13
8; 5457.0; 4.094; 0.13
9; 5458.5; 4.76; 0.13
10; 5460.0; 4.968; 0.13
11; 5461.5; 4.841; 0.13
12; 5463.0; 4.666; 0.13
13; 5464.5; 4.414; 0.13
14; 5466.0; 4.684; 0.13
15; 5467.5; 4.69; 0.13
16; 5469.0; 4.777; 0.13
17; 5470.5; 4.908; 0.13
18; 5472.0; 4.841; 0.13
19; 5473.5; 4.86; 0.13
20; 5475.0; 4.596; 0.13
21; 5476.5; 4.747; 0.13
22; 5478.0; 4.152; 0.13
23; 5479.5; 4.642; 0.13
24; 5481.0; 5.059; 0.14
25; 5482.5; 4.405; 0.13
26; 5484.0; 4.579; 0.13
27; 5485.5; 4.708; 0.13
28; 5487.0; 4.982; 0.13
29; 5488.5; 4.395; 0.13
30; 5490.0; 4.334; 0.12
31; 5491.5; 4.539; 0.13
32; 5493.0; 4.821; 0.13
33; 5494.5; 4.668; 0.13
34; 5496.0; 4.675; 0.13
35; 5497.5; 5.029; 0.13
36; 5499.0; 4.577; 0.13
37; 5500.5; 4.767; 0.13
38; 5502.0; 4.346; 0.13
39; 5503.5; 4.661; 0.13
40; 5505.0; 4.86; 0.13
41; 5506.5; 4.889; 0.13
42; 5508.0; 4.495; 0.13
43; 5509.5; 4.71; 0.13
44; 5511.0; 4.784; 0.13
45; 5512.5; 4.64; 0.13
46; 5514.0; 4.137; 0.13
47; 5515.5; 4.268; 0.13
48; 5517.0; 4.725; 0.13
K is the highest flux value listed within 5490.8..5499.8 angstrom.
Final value 5.029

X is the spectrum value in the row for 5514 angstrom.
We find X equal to 4.137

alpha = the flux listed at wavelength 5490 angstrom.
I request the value 4.334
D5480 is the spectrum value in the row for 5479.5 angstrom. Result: 4.642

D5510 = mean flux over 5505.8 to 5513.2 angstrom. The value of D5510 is 4.7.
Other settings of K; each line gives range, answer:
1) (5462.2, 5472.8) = 4.908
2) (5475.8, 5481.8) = 5.059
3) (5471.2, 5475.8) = 4.86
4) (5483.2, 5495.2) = 4.982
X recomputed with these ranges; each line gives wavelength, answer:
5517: 4.725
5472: 4.841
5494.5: 4.668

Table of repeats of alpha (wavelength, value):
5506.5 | 4.889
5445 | 4.915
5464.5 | 4.414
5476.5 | 4.747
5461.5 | 4.841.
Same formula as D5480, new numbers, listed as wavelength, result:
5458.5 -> 4.76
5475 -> 4.596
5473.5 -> 4.86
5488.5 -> 4.395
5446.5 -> 4.567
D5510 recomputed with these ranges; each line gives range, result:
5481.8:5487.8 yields 4.67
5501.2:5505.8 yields 4.63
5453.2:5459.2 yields 4.63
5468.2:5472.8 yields 4.84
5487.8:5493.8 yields 4.52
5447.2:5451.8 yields 4.5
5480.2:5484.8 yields 4.68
